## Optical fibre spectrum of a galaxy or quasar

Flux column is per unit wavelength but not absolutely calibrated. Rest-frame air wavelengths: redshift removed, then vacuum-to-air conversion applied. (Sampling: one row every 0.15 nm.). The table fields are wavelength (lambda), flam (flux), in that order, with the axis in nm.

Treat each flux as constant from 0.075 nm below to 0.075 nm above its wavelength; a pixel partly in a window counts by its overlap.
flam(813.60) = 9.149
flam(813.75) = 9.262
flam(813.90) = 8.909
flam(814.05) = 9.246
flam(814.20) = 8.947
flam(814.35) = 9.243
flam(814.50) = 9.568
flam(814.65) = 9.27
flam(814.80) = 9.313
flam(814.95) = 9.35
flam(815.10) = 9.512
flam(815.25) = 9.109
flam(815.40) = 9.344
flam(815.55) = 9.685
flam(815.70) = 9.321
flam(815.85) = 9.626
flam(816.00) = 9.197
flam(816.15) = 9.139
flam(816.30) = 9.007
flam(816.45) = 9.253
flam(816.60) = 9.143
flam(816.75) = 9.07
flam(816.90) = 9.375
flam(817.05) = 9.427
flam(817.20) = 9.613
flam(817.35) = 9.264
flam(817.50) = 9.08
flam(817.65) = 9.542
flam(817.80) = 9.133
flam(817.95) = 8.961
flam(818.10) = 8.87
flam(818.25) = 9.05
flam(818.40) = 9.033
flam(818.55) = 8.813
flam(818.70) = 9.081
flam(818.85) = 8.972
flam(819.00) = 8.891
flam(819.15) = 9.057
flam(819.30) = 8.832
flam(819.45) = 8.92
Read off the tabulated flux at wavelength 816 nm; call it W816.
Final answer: 9.197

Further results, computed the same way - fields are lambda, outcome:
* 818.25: 9.05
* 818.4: 9.033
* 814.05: 9.246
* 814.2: 8.947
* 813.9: 8.909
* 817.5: 9.08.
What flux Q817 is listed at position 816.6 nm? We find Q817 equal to 9.143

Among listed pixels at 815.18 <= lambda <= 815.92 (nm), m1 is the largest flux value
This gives 9.685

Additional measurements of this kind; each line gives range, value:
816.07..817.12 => 9.427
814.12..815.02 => 9.568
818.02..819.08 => 9.081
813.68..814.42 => 9.262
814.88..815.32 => 9.512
